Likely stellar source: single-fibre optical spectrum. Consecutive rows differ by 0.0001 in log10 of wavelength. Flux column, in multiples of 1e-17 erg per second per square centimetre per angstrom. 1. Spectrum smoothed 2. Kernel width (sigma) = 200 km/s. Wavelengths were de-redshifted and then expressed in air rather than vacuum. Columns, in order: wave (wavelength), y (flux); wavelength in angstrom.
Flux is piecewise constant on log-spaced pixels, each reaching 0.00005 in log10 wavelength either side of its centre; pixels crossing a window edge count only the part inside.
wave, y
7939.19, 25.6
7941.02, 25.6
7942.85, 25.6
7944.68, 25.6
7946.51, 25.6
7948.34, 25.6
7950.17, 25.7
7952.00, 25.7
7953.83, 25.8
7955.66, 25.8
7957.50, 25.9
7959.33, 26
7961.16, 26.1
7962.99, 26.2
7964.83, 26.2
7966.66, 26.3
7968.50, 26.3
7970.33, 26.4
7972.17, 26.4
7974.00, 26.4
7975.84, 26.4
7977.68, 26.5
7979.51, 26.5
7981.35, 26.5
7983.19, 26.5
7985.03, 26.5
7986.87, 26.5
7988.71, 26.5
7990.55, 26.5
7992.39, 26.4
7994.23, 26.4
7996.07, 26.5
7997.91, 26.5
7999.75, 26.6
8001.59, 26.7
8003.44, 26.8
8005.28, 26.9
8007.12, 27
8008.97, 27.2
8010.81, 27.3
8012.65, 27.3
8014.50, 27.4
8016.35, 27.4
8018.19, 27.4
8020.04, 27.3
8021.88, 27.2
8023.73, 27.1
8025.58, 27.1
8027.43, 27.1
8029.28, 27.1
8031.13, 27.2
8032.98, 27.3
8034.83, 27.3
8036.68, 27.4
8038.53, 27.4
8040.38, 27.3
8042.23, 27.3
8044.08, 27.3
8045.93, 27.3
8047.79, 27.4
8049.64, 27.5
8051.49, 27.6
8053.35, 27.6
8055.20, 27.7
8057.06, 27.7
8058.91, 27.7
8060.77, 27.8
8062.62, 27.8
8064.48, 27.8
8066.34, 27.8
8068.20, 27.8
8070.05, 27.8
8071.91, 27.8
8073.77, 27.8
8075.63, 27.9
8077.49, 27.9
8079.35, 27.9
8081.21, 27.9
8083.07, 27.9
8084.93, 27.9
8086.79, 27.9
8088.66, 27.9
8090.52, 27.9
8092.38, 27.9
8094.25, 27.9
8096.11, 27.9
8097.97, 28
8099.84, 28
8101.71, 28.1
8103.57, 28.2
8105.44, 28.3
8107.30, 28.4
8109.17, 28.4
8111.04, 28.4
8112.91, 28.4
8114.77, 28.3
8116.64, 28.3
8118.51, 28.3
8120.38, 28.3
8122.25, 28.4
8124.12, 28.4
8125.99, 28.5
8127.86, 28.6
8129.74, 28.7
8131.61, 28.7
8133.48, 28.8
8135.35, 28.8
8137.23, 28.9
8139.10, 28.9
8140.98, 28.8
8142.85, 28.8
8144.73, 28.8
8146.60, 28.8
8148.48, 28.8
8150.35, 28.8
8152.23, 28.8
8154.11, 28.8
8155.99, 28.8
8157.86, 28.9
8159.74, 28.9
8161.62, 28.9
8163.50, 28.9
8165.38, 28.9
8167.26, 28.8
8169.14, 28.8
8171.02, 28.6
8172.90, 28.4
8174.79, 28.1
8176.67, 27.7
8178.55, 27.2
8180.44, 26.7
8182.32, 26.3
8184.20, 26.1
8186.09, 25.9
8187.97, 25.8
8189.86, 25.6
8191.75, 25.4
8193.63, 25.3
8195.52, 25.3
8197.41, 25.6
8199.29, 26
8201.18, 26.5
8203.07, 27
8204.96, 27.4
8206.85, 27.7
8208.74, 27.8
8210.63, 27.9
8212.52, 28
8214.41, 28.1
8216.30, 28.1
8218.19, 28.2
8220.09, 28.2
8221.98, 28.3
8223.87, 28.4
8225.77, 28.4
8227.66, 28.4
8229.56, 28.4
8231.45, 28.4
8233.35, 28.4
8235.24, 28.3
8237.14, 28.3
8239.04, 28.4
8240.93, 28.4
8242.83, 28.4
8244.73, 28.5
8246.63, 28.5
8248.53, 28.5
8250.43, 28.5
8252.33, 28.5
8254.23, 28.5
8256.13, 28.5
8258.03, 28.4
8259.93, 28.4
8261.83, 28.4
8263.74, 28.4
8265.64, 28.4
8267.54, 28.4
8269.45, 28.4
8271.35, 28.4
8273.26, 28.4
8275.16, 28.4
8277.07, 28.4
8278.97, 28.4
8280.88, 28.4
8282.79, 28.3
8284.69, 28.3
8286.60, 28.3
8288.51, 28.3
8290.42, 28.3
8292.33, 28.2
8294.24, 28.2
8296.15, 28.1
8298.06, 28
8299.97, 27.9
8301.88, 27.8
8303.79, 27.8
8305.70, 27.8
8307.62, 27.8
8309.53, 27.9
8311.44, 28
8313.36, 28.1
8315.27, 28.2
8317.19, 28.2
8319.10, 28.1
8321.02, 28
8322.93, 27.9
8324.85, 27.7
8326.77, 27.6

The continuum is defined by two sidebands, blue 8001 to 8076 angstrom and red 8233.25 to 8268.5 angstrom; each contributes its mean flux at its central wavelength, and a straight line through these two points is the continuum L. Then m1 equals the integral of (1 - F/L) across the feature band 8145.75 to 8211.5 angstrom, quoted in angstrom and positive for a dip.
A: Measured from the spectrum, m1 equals 1.31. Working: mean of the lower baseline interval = 27.4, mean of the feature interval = 27.5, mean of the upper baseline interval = 28.4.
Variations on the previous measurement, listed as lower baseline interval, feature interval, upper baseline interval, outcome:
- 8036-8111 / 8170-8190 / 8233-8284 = 0.82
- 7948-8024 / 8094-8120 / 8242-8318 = -0.92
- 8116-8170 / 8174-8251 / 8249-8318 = 2.74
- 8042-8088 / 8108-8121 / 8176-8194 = -0.60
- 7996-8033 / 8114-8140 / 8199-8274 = -0.88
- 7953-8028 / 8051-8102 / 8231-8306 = -1.30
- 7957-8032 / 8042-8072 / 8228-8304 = -0.62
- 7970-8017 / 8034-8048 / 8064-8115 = 0.00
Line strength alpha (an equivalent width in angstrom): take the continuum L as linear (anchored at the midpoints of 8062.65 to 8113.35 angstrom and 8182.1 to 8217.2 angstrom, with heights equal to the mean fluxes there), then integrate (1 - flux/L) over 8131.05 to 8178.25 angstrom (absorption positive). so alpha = -2.66 angstrom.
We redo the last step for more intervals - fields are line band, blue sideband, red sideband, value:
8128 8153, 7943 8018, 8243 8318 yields -1.3 angstrom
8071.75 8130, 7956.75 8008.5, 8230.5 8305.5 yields -1.9 angstrom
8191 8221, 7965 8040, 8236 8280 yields 1.1 angstrom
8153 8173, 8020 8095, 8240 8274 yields -0.5 angstrom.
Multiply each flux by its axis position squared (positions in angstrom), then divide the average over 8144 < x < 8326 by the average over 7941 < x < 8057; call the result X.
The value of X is 1.11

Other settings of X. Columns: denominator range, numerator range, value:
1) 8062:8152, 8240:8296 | 1.04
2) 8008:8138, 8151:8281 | 1.04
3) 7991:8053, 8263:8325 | 1.11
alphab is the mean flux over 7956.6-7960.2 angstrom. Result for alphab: 26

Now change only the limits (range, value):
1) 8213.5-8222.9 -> 28.2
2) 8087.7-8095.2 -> 27.9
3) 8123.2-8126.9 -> 28.5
